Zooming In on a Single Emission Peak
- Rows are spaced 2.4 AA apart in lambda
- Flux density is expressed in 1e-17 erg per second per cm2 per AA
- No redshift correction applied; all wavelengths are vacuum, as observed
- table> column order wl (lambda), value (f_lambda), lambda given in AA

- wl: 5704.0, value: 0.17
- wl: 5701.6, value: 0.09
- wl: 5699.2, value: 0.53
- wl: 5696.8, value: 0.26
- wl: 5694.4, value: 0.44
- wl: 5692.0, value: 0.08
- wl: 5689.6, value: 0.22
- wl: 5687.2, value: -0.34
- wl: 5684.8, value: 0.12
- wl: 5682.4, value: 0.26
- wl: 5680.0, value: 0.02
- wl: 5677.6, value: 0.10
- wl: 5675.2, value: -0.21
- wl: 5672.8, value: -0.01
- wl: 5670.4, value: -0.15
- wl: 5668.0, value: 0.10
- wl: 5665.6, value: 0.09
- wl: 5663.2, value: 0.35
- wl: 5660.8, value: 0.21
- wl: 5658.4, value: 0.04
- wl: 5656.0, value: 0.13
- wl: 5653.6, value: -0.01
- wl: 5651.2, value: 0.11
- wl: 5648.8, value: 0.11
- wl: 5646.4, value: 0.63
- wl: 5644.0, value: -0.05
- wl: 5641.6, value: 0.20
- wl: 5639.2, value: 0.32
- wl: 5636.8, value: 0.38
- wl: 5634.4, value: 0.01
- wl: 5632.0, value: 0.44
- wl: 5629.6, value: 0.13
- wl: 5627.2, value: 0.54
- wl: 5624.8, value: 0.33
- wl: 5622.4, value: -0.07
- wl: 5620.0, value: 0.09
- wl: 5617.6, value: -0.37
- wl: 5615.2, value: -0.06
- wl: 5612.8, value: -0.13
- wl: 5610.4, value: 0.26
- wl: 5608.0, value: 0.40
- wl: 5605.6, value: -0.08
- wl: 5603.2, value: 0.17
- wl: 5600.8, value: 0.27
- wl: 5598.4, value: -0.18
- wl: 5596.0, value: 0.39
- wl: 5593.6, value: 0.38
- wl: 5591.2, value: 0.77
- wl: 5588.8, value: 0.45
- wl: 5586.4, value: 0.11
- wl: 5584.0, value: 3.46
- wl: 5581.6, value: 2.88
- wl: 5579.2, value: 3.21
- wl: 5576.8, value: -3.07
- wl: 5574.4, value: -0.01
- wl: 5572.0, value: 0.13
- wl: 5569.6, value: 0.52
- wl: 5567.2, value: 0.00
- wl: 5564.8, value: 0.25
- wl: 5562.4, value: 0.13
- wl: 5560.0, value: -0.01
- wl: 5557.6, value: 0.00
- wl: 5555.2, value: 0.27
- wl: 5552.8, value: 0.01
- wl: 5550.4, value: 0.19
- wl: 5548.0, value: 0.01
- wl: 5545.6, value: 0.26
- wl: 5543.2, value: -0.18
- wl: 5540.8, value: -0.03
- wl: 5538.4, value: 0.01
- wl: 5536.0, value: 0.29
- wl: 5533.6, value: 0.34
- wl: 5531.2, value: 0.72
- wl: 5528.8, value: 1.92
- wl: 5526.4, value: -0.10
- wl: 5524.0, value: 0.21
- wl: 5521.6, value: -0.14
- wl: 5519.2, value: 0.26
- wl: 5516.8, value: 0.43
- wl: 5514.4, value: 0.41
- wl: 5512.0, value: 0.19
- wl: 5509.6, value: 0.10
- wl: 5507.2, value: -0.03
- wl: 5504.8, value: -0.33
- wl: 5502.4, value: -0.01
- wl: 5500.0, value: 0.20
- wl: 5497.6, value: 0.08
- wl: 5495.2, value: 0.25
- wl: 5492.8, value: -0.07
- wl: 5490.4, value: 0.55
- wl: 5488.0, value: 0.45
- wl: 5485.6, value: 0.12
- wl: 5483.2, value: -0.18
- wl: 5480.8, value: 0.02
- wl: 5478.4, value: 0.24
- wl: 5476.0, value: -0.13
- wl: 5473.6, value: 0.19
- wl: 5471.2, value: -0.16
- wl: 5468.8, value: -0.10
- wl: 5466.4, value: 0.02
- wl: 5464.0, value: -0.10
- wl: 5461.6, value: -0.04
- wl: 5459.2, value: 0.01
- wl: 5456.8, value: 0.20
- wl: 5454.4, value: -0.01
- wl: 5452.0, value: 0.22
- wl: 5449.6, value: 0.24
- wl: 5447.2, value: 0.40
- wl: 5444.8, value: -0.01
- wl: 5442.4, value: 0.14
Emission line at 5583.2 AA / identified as [O III]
